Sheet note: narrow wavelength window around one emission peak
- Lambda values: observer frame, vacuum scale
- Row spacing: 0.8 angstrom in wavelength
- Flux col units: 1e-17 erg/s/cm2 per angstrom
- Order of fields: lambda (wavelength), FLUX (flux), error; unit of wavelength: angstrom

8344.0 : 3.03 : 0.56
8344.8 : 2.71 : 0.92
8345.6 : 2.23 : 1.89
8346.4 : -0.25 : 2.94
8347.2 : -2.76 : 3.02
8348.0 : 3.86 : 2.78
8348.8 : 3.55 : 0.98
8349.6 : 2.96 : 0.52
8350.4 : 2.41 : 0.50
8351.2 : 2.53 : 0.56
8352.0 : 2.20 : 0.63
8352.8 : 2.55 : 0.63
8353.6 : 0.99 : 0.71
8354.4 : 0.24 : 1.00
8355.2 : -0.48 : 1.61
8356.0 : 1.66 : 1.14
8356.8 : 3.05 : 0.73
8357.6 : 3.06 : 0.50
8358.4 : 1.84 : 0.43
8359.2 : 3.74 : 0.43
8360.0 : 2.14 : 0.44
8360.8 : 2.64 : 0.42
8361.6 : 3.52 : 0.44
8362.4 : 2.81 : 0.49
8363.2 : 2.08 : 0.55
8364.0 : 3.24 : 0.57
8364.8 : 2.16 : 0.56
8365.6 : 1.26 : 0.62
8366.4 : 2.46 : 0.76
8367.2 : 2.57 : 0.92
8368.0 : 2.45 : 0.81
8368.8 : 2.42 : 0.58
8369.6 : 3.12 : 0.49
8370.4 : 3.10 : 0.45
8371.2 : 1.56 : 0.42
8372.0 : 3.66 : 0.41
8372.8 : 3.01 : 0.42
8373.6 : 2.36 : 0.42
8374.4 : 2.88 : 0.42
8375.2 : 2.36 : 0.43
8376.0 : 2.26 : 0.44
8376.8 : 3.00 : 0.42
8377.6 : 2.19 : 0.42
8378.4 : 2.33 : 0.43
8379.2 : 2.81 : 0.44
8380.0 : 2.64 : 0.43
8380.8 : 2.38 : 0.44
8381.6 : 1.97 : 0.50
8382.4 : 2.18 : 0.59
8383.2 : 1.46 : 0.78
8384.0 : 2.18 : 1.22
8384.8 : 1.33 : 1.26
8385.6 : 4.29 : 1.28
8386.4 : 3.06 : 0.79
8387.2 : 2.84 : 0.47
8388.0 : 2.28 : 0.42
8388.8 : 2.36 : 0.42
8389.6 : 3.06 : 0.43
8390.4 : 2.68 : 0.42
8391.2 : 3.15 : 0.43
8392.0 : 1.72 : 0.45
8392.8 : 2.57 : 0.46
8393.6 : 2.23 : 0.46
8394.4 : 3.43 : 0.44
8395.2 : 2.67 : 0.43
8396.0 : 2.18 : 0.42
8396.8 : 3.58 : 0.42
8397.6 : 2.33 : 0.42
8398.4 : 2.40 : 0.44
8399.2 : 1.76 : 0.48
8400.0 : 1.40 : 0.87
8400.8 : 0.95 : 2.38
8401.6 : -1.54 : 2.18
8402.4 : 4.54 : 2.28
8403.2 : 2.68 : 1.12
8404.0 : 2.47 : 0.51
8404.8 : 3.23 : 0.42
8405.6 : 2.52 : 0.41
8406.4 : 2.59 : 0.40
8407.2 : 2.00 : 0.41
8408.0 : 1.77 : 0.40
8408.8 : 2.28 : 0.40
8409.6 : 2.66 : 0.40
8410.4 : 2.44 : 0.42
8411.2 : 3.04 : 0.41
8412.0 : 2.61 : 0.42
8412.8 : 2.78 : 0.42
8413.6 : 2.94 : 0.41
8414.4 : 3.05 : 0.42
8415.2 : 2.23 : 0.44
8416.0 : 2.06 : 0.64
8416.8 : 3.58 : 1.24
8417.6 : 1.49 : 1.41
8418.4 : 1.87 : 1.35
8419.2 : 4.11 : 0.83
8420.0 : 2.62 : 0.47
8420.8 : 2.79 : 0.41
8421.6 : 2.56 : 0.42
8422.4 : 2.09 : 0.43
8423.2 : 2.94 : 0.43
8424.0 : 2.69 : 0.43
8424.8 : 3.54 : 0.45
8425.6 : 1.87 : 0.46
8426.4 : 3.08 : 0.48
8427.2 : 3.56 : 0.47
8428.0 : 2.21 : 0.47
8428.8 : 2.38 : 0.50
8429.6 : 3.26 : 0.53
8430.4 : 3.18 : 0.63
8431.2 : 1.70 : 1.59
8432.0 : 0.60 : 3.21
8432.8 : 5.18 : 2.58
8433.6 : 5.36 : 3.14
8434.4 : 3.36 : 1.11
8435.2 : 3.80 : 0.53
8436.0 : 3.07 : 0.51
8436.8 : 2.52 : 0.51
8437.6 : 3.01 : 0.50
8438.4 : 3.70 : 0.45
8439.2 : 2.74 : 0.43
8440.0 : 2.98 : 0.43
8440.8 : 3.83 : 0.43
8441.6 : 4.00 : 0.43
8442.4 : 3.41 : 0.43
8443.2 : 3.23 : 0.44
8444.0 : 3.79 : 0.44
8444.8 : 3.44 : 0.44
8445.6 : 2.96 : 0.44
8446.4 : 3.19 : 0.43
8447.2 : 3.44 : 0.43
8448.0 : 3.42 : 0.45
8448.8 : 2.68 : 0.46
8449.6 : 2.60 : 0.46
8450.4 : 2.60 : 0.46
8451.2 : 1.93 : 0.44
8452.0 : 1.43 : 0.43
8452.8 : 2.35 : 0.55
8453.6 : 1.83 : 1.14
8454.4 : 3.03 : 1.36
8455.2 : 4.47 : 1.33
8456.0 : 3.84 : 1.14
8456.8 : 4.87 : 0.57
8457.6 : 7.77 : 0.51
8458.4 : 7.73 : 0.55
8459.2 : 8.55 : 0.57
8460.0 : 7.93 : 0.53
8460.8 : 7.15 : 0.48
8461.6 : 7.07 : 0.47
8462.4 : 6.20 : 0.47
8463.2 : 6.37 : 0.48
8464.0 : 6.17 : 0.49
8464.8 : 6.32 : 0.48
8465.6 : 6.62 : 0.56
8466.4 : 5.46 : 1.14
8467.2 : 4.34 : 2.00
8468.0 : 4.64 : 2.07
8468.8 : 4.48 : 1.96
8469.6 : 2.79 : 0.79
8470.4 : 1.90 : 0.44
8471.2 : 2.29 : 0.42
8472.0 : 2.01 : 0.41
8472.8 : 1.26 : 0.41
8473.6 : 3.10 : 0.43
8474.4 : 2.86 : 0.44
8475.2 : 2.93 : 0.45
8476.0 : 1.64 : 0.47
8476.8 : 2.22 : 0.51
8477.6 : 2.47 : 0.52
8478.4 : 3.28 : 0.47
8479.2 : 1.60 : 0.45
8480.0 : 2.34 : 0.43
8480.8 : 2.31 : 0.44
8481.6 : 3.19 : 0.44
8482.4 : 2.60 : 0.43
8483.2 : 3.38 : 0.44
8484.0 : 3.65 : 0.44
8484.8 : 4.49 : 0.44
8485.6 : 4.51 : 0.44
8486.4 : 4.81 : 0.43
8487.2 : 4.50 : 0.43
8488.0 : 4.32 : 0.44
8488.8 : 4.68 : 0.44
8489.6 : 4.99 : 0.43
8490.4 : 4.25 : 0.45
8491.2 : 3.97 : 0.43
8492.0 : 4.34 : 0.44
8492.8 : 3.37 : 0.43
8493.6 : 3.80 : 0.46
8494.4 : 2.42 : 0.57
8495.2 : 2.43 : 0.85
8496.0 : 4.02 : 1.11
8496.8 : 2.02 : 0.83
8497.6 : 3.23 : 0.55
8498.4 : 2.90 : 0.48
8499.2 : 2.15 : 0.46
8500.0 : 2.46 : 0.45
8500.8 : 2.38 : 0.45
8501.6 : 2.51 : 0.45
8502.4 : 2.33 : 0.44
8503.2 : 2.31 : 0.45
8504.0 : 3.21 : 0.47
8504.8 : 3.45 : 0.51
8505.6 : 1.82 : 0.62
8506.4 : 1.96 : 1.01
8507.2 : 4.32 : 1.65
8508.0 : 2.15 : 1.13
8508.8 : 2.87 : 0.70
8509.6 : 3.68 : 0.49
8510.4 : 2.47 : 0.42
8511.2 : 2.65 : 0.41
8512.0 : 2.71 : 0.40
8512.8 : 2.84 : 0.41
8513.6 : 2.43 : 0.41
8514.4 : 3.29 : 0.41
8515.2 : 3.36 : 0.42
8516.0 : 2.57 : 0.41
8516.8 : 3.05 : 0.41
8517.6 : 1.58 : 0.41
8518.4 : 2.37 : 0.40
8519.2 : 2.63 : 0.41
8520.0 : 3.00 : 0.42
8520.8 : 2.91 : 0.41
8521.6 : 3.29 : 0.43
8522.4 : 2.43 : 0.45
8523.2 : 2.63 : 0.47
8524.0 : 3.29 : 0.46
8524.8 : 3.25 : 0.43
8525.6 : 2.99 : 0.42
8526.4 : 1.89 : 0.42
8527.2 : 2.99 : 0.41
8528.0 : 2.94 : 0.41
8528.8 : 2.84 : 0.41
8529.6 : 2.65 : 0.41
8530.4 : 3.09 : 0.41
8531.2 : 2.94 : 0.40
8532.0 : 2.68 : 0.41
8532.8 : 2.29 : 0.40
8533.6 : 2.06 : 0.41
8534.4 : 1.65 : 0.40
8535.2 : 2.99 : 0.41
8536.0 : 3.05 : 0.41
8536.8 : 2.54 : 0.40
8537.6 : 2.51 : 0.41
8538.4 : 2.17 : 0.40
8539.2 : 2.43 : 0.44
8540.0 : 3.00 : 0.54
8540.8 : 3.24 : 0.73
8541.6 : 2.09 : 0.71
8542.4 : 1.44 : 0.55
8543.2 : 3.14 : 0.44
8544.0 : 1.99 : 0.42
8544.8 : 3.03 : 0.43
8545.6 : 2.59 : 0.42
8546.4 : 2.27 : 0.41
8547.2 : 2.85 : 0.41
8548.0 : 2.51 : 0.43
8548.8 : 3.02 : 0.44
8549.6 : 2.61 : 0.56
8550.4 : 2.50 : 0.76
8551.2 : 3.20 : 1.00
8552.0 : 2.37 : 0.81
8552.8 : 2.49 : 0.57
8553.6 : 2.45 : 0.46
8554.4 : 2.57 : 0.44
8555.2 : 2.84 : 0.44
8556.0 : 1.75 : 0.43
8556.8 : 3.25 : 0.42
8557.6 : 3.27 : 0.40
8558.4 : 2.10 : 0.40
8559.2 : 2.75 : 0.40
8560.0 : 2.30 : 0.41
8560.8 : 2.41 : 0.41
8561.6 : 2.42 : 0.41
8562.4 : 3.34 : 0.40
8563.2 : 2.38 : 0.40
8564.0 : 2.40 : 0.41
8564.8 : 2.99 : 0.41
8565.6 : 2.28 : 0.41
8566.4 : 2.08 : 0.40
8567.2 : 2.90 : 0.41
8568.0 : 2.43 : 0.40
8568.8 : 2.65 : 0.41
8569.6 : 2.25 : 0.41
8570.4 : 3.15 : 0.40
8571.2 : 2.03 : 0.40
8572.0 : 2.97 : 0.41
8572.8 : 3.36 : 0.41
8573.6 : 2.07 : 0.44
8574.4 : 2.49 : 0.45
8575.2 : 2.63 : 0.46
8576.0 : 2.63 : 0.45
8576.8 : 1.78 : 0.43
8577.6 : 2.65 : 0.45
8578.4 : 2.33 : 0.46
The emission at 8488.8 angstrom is [N II] 6583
